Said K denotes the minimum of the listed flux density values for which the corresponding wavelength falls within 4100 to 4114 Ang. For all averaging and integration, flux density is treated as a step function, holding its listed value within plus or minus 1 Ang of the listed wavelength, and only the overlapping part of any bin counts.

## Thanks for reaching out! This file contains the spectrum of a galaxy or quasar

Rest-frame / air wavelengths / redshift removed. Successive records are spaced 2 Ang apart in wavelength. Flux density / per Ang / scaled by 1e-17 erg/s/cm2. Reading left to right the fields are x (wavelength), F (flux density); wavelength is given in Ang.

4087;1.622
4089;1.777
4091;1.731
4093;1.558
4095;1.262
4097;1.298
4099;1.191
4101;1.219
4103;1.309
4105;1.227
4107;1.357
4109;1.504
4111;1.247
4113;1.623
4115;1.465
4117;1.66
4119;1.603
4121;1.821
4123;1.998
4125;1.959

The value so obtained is 1.219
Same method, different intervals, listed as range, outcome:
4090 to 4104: 1.191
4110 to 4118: 1.247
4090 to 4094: 1.558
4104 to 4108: 1.227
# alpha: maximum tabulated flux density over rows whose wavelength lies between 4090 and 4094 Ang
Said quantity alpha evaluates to 1.731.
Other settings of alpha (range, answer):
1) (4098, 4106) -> 1.309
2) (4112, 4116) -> 1.623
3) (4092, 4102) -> 1.558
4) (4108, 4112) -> 1.504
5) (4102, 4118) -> 1.66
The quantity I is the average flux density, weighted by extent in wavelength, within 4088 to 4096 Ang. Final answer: 1.58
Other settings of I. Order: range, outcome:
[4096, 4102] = 1.24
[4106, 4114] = 1.43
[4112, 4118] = 1.58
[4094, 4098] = 1.28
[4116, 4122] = 1.69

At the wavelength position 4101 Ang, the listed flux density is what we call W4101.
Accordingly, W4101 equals 1.219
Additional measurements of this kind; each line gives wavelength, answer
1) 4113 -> 1.623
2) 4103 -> 1.309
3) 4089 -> 1.777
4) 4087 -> 1.622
